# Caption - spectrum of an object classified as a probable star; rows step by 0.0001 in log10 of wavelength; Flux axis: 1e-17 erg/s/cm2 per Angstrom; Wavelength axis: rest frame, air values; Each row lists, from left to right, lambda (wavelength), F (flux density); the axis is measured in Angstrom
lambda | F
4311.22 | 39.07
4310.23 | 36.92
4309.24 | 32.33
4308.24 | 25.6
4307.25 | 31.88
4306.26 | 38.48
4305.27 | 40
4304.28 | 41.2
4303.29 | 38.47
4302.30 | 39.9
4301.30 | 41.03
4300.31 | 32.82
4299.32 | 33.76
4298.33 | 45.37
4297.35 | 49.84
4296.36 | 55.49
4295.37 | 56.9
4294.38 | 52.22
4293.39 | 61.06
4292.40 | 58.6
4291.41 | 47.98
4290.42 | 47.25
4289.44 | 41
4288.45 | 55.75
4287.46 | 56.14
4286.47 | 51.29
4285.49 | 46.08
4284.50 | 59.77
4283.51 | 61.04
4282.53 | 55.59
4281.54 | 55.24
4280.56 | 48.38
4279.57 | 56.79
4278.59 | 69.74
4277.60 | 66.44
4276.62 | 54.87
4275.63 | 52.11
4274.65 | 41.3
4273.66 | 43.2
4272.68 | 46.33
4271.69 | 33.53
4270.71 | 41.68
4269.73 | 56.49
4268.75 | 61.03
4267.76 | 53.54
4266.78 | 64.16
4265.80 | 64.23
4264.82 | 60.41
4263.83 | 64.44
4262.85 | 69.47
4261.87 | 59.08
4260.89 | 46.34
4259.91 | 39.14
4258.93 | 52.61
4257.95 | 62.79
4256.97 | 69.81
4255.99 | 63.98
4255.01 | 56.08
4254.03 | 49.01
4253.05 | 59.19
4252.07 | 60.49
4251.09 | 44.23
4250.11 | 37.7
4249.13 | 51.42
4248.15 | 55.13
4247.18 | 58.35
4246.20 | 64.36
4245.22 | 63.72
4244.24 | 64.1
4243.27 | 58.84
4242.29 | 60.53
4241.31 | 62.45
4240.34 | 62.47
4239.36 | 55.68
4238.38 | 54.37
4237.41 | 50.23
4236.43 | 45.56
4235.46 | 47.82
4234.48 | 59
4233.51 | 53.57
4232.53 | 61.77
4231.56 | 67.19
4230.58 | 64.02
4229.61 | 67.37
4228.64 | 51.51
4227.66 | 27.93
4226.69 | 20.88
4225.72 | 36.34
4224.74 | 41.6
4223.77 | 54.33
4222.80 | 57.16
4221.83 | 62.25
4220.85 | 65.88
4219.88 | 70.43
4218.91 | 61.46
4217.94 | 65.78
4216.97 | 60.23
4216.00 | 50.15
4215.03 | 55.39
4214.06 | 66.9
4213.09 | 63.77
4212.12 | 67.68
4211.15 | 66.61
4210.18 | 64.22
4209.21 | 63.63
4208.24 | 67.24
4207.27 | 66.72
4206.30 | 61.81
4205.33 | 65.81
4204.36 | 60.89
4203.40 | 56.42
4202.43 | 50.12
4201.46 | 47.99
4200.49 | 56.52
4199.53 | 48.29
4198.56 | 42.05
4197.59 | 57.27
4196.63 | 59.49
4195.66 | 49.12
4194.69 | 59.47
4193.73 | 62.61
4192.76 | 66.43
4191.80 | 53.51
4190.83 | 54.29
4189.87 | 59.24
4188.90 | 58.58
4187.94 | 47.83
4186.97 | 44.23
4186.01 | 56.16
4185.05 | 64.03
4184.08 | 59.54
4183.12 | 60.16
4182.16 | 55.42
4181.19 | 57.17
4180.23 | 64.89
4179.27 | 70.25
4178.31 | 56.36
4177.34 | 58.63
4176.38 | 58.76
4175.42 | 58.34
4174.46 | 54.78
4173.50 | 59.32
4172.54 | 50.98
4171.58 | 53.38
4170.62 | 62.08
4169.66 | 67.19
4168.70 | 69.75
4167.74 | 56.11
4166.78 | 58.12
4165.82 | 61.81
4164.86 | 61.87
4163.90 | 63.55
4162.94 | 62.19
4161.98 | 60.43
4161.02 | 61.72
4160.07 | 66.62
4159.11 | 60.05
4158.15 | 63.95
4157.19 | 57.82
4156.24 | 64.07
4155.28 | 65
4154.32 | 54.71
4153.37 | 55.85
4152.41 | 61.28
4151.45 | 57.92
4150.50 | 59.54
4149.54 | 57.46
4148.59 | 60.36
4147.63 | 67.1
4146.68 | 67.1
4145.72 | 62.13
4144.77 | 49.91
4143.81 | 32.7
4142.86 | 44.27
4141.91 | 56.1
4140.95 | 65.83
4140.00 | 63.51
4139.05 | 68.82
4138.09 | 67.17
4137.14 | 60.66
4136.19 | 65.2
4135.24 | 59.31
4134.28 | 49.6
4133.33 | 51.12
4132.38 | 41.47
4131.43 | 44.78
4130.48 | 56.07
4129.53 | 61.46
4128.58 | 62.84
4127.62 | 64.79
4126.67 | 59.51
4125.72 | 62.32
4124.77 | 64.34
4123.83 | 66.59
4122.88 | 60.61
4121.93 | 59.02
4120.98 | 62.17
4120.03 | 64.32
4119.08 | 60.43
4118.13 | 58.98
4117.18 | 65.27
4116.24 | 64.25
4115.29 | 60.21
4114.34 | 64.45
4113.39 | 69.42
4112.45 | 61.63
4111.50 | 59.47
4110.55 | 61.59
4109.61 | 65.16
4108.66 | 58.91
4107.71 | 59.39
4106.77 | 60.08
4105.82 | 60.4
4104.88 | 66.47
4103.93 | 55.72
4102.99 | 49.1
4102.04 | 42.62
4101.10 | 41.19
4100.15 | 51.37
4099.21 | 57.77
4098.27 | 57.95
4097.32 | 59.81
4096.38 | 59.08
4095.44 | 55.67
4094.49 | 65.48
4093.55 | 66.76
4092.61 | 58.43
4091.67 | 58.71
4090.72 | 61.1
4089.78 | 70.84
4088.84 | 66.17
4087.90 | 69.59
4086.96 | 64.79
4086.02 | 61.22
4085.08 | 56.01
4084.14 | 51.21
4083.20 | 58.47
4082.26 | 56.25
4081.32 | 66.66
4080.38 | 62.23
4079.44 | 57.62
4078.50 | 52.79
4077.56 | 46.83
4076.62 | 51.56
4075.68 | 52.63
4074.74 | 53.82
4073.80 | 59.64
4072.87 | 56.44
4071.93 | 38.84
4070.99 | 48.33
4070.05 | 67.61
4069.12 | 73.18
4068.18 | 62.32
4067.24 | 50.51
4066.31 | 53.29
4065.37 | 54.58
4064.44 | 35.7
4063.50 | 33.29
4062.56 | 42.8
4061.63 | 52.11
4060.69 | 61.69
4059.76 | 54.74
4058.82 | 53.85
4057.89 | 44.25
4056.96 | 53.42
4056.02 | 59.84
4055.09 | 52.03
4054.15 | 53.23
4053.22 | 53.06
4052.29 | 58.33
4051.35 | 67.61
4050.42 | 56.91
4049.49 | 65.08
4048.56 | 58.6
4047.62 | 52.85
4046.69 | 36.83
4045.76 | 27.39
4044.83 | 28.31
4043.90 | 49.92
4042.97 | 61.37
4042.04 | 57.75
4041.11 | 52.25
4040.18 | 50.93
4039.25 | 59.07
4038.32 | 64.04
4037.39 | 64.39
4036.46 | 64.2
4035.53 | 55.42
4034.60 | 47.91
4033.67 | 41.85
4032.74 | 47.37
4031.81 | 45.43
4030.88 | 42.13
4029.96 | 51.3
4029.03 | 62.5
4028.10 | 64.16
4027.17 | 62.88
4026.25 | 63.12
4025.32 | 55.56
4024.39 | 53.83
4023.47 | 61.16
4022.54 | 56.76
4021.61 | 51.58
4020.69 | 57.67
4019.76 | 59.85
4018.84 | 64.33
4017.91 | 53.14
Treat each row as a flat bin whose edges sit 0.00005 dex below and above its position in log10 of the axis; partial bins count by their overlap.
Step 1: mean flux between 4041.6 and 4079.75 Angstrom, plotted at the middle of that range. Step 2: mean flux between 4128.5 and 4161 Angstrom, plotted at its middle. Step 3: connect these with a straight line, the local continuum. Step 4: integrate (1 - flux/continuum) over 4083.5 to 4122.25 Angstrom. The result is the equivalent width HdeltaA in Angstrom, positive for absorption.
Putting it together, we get -3.3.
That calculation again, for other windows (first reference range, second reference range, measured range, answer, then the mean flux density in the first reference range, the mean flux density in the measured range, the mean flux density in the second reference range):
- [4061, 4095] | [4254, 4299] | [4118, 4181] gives -4.28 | 56.6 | 59.6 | 54.4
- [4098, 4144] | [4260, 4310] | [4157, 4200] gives -2.24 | 58.7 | 58.5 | 49.9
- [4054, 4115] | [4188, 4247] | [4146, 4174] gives -1.90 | 56.8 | 60.9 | 57.3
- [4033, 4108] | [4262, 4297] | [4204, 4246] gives -2.54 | 55.3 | 58.1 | 54.6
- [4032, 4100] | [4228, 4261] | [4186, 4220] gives -1.38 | 55.3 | 58.5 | 56.5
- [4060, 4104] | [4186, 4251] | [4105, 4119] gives -1.52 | 56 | 62.2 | 56.5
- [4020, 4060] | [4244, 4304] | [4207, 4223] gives -2.99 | 54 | 63.3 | 53.1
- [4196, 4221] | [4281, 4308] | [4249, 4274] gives -0.92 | 60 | 54.4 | 47.7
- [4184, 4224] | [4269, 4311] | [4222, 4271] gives -1.86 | 58.9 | 55.2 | 47.6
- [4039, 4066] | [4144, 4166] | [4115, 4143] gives -0.81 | 51.3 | 59.9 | 60.6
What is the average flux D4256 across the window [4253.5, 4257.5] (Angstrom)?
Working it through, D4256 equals 59.7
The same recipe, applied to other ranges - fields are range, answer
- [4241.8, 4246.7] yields 62.2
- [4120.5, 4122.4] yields 60.5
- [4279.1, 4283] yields 53.9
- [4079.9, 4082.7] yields 61.7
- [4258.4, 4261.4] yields 46.4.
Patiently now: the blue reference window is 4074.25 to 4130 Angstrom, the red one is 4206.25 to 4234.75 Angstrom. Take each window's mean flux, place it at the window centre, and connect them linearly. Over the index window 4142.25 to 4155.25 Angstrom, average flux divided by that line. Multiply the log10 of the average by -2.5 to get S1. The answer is 0.05 mag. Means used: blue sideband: 59.7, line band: 56.5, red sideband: 58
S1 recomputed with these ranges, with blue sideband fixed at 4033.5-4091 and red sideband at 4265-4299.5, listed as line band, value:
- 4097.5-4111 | -0.04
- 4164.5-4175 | -0.11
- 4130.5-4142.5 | -0.07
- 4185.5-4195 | -0.05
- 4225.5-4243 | 0.01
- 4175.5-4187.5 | -0.10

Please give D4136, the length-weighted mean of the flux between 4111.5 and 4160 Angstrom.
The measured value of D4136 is 59.7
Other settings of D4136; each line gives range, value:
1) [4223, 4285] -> 54.6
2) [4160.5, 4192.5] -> 58.9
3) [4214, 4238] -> 54.4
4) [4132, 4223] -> 59.2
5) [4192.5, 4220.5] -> 59.8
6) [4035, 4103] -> 55.2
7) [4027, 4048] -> 51.6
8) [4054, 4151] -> 57.7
